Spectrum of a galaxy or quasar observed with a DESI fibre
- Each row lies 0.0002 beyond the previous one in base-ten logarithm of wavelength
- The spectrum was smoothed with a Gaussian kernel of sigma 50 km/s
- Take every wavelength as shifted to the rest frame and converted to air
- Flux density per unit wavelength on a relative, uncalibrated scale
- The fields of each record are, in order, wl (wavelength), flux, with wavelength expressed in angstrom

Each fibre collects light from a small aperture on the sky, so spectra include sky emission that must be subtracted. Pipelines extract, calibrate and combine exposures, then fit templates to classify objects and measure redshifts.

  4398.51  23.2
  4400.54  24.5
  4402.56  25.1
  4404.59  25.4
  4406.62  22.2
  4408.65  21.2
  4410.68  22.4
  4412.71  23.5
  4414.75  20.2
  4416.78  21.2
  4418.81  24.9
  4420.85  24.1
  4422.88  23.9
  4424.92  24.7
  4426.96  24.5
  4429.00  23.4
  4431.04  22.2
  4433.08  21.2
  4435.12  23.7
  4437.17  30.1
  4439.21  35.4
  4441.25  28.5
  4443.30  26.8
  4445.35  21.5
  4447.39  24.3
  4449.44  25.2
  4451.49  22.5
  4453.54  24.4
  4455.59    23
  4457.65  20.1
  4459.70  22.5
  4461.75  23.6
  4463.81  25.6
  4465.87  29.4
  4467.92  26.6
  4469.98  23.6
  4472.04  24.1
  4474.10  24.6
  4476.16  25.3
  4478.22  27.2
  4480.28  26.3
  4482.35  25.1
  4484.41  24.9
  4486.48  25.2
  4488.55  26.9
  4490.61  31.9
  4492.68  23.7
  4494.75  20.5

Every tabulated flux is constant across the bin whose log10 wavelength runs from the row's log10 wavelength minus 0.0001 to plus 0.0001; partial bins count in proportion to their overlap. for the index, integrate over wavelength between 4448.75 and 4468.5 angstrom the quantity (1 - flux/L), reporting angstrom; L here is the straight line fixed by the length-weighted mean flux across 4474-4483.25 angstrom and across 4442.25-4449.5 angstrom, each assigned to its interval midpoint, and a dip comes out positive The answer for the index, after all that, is 0.56 angstrom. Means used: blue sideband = 24.4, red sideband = 25.8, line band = 24.2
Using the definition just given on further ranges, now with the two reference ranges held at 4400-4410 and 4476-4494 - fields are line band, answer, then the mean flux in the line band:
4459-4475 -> 0.37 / 25.1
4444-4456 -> 0.71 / 23.6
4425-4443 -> -1.10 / 26.1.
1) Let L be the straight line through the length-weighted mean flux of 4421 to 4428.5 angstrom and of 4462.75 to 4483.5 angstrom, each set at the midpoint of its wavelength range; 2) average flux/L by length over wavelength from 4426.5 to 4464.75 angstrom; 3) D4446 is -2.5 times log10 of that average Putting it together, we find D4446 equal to 0.01 mag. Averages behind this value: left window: 24.3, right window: 25.8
